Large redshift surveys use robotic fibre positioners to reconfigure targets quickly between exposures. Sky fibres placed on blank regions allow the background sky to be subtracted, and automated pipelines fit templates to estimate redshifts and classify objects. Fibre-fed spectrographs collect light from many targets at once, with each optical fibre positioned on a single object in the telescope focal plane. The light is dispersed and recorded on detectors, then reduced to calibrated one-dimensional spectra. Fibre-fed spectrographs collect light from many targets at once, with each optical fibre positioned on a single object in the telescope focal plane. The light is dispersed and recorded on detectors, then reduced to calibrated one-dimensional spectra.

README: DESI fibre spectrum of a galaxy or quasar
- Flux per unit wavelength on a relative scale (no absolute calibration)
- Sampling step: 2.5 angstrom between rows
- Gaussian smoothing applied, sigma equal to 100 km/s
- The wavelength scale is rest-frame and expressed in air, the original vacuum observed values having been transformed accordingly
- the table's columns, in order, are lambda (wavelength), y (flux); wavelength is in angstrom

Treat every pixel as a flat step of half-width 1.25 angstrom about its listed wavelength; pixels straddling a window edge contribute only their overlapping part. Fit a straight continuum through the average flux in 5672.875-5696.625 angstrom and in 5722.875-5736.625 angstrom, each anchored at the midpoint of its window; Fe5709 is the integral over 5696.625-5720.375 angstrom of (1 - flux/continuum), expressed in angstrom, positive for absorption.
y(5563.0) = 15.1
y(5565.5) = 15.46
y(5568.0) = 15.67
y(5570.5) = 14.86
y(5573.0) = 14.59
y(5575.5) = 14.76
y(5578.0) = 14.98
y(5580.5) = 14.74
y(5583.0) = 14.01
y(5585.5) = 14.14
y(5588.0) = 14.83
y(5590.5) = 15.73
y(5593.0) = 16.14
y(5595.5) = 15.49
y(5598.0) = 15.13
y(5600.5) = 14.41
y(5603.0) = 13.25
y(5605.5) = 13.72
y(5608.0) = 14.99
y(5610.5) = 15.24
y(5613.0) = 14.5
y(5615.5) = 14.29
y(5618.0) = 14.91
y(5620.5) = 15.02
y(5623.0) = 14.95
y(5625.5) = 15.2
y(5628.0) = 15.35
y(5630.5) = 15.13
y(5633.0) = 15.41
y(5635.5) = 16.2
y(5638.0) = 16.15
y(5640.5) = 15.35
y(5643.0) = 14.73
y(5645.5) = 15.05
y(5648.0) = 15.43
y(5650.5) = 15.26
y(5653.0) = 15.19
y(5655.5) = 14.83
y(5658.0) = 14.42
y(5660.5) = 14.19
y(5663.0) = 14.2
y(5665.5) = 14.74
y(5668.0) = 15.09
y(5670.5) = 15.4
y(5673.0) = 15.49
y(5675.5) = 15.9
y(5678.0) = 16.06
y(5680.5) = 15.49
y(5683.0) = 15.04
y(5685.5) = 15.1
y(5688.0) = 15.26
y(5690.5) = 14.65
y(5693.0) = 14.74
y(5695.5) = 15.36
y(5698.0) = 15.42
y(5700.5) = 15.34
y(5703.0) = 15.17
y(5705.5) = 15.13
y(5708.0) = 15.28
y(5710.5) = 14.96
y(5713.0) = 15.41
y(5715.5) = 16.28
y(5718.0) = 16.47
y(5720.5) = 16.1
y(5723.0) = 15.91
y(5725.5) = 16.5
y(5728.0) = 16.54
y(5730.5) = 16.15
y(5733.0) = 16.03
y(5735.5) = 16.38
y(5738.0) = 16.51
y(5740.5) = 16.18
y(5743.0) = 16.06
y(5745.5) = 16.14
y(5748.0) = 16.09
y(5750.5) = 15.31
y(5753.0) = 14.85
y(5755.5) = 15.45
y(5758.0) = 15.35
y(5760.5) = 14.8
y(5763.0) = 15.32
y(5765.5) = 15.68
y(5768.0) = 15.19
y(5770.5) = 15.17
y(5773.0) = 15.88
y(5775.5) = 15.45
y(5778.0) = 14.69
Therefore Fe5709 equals 0.4 angstrom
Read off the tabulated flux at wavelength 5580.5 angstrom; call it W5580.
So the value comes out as 14.74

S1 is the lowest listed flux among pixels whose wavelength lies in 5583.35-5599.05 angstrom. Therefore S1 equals 14.14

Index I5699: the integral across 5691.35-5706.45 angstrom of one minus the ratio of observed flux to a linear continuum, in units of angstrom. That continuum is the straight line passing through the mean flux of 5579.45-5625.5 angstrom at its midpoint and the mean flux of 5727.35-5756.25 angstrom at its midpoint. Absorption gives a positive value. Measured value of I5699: 0.4 angstrom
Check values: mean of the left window 14.8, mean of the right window 16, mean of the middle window 15.2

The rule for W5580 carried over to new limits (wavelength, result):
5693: 14.74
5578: 14.98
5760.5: 14.8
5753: 14.85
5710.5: 14.96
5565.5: 15.46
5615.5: 14.29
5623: 14.95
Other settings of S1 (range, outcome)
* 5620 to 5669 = 14.19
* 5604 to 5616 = 13.72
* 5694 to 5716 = 14.96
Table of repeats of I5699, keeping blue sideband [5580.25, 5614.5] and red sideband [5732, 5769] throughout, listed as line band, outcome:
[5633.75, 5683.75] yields -0.3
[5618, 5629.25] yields -0.2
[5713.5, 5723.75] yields -0.4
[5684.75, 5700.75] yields 0.2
